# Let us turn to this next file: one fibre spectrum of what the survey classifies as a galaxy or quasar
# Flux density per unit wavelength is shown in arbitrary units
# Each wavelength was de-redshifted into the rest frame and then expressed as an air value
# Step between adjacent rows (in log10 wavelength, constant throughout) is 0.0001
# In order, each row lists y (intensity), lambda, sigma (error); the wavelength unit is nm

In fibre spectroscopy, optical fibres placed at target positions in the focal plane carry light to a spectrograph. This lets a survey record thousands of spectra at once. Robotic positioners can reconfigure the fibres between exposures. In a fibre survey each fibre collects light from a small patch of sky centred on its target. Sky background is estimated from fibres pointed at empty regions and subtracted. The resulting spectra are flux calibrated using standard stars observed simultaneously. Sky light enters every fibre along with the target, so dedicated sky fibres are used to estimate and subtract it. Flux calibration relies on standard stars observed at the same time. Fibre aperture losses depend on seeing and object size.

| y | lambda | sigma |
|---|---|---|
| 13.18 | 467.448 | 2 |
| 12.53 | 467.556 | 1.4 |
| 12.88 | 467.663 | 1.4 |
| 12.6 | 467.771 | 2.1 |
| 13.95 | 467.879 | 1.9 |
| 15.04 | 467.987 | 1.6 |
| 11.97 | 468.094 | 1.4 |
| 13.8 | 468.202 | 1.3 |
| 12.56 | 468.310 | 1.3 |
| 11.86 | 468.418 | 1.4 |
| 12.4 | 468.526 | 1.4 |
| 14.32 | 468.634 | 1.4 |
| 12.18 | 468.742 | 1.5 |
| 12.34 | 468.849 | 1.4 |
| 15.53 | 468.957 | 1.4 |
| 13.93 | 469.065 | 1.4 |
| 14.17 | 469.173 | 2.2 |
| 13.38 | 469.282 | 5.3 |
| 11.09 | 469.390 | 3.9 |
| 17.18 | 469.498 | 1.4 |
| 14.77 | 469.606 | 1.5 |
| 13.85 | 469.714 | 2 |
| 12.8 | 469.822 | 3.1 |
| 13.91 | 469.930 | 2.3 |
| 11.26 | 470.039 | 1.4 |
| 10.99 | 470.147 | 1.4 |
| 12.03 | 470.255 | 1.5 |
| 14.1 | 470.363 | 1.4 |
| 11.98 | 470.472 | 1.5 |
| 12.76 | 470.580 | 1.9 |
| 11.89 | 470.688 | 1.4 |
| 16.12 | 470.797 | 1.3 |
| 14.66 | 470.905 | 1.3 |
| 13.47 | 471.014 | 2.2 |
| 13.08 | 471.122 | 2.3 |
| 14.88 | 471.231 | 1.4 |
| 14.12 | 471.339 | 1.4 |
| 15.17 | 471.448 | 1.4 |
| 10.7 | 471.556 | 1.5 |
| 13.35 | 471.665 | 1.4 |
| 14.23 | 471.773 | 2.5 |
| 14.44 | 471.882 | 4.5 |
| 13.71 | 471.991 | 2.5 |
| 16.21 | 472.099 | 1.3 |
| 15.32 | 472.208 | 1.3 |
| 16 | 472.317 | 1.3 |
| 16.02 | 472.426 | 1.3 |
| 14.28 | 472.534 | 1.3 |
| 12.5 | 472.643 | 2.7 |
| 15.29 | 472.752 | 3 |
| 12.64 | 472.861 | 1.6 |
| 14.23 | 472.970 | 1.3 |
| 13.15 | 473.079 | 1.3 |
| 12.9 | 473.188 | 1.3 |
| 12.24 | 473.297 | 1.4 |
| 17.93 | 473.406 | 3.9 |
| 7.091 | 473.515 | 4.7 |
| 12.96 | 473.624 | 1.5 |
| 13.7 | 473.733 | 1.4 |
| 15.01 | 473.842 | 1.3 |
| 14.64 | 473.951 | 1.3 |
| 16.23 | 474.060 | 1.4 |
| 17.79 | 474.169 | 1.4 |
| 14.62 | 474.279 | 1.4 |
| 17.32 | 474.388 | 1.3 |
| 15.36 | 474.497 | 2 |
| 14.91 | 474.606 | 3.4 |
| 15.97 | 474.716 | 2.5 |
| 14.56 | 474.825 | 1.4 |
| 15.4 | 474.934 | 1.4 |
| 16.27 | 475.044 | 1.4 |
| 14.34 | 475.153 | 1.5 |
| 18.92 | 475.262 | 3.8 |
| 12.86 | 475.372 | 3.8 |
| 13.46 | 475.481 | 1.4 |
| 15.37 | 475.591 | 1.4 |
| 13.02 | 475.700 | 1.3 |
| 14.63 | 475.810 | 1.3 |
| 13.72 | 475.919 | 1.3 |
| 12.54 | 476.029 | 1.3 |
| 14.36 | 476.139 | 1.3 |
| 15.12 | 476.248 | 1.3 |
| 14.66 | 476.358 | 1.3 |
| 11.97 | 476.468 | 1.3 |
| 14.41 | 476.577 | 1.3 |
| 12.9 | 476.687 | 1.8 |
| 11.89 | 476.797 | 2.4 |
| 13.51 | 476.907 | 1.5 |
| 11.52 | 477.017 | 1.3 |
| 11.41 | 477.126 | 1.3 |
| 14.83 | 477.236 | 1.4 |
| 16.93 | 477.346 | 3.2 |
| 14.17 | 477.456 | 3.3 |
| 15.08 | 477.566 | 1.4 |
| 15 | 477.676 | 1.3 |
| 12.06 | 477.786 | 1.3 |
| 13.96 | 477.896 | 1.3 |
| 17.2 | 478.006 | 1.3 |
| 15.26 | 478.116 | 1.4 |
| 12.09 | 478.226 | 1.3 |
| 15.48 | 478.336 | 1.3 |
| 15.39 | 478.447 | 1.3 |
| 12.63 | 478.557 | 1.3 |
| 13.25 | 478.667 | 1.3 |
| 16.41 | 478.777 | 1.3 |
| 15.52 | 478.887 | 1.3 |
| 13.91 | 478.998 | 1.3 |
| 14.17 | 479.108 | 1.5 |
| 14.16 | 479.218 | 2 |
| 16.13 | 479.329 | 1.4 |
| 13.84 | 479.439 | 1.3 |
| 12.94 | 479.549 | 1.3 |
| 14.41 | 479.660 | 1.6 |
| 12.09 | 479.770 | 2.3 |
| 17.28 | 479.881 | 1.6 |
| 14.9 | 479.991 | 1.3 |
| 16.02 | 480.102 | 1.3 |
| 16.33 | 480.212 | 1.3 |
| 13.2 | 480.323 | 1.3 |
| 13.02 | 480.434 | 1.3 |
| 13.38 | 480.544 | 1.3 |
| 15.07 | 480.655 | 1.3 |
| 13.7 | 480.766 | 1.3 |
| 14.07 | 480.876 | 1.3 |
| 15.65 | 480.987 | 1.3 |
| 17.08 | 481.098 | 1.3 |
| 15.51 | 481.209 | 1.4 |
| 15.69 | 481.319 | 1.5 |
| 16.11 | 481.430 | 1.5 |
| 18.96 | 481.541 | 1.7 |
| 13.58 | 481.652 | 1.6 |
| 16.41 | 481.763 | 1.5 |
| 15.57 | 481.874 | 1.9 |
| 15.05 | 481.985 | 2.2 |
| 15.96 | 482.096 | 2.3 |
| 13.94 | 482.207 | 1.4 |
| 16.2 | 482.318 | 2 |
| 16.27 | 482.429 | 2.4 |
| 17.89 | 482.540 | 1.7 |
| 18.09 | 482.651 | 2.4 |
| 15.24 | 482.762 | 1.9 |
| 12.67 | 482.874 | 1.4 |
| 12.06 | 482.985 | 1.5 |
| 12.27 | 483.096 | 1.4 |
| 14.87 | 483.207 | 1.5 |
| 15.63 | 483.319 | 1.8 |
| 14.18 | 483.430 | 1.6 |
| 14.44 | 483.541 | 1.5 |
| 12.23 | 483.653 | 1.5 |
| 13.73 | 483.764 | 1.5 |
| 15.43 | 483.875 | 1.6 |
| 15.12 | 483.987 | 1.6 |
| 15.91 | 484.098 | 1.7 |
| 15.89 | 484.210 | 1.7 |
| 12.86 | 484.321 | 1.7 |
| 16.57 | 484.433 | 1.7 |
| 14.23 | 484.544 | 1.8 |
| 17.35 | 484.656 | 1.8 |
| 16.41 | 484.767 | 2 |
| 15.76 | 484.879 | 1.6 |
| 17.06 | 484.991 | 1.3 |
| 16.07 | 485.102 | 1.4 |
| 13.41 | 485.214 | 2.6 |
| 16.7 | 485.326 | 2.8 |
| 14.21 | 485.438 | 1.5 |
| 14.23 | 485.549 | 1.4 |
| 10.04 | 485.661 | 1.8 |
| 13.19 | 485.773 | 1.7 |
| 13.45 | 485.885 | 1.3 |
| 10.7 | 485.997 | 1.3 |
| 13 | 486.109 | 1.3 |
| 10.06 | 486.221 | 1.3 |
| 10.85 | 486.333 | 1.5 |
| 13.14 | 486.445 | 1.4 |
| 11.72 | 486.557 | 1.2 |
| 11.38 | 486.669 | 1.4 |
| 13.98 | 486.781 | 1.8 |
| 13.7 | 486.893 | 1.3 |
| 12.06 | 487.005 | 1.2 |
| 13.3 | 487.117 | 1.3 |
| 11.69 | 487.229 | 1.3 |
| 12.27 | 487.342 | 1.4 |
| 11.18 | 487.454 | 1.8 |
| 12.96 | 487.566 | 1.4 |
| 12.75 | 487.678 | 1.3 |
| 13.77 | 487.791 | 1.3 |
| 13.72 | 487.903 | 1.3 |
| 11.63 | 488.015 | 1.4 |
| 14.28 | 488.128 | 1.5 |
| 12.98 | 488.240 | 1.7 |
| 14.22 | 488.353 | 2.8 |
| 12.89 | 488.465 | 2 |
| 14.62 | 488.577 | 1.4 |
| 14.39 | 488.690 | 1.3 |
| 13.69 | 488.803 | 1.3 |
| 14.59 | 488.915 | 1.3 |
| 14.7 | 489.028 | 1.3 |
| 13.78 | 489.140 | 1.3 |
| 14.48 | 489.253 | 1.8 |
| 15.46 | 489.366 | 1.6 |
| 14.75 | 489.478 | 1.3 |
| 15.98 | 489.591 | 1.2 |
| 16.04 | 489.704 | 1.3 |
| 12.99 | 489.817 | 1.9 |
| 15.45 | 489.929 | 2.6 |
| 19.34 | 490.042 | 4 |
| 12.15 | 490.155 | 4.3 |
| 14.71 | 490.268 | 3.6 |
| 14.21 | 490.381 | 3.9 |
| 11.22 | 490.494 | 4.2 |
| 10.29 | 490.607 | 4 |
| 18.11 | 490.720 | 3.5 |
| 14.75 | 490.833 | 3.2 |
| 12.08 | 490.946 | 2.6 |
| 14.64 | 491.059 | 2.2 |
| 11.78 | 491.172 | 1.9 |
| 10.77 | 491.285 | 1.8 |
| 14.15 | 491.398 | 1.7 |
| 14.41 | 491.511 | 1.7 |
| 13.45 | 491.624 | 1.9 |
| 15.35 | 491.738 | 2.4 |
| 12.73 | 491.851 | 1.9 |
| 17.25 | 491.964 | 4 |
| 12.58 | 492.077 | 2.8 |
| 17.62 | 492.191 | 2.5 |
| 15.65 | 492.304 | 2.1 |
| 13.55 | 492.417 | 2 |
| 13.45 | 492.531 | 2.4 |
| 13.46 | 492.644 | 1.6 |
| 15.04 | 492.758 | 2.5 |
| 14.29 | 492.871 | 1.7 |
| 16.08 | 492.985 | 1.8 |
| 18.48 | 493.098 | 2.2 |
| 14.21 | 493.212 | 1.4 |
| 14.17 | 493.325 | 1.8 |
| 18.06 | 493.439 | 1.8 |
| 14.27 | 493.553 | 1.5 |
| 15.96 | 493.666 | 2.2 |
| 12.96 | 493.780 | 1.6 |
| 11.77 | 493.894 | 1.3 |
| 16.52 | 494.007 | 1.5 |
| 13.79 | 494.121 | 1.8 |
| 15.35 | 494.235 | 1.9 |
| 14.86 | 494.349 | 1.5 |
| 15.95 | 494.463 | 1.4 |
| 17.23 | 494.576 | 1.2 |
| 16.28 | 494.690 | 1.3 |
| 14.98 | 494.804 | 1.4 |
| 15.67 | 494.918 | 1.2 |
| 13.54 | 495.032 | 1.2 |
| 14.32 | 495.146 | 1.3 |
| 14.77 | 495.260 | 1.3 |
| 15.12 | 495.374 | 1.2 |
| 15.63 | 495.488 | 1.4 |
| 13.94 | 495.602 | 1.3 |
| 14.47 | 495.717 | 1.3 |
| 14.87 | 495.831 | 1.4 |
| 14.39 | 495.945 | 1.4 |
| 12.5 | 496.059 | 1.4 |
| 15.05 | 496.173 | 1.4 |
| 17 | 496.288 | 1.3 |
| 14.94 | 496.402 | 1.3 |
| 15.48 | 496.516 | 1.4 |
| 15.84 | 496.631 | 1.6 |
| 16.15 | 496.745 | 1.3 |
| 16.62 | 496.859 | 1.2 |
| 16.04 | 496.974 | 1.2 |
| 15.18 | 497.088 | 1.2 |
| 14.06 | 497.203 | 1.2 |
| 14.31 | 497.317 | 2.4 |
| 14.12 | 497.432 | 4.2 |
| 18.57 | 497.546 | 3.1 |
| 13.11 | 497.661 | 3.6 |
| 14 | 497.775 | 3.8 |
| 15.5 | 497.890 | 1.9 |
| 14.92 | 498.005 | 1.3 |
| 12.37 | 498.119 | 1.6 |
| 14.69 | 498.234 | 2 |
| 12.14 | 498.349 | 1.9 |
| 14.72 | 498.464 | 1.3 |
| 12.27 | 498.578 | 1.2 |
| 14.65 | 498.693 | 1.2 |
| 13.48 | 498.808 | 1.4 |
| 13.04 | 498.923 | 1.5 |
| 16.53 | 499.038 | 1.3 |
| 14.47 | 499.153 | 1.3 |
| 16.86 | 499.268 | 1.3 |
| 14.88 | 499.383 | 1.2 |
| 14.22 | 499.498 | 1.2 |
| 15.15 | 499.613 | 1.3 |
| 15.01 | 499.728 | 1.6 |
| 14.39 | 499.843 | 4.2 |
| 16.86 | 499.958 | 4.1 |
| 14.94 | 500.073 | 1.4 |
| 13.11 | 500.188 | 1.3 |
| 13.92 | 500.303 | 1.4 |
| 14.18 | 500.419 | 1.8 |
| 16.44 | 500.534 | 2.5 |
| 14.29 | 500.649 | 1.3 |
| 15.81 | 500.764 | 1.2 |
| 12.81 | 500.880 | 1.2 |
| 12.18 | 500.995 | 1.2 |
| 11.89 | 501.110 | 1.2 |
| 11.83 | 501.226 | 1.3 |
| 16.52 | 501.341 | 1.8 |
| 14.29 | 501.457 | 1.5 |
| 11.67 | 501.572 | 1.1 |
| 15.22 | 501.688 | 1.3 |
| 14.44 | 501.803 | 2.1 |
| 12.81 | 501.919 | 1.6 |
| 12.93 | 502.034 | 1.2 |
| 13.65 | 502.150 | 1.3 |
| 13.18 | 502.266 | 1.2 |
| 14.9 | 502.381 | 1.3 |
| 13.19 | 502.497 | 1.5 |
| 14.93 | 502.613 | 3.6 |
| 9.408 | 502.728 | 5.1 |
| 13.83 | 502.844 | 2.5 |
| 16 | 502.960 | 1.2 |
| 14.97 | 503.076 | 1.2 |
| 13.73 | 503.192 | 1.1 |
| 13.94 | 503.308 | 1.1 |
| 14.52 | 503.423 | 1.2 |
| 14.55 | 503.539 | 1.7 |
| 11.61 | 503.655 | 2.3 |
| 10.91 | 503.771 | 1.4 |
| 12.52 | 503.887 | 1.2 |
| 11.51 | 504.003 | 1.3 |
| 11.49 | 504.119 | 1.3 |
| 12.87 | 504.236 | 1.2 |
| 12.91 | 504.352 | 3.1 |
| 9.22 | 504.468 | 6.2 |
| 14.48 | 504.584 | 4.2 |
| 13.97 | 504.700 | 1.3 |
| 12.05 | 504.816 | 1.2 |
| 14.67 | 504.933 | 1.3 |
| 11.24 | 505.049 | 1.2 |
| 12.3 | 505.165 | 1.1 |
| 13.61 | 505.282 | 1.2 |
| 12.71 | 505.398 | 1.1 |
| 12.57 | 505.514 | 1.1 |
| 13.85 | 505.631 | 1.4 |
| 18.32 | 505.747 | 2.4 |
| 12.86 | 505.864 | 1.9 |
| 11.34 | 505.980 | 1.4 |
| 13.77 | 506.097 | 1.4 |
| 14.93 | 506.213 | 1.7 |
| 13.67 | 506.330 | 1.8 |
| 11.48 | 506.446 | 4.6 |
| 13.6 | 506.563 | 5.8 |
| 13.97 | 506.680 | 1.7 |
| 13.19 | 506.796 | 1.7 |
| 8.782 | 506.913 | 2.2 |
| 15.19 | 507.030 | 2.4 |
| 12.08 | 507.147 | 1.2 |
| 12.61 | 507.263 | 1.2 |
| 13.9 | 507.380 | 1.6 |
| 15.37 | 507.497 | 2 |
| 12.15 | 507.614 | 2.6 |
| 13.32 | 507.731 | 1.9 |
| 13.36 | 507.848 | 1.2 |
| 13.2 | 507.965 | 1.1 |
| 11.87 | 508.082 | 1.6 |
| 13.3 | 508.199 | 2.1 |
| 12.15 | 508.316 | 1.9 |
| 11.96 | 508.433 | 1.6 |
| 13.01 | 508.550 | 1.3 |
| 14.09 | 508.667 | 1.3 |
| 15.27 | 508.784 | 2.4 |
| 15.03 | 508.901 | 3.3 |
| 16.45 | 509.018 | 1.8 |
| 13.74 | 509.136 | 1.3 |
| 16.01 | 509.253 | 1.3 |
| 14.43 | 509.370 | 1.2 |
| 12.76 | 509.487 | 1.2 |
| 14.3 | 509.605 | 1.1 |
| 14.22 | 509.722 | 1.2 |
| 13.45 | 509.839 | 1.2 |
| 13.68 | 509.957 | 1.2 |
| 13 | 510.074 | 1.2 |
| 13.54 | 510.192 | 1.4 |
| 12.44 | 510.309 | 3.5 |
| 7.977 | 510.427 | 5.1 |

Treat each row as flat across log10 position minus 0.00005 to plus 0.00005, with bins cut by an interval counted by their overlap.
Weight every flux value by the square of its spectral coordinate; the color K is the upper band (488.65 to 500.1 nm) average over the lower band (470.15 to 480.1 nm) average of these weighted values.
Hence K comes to 1.12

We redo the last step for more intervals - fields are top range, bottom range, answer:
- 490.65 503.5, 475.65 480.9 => 1.11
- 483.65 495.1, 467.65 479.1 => 1.08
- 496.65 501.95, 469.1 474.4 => 1.17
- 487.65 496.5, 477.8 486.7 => 1.04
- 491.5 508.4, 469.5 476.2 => 1.11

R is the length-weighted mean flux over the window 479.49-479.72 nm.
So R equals 13.7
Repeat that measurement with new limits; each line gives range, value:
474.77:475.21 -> 15.2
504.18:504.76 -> 12.7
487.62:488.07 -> 13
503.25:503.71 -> 13.7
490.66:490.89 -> 16.3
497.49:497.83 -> 15.2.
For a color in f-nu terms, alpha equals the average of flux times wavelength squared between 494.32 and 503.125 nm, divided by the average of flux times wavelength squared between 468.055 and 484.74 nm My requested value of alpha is 1.1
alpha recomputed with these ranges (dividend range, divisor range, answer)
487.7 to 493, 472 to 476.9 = 1.05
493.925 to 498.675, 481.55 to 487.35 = 1.10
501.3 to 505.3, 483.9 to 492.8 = 1.01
